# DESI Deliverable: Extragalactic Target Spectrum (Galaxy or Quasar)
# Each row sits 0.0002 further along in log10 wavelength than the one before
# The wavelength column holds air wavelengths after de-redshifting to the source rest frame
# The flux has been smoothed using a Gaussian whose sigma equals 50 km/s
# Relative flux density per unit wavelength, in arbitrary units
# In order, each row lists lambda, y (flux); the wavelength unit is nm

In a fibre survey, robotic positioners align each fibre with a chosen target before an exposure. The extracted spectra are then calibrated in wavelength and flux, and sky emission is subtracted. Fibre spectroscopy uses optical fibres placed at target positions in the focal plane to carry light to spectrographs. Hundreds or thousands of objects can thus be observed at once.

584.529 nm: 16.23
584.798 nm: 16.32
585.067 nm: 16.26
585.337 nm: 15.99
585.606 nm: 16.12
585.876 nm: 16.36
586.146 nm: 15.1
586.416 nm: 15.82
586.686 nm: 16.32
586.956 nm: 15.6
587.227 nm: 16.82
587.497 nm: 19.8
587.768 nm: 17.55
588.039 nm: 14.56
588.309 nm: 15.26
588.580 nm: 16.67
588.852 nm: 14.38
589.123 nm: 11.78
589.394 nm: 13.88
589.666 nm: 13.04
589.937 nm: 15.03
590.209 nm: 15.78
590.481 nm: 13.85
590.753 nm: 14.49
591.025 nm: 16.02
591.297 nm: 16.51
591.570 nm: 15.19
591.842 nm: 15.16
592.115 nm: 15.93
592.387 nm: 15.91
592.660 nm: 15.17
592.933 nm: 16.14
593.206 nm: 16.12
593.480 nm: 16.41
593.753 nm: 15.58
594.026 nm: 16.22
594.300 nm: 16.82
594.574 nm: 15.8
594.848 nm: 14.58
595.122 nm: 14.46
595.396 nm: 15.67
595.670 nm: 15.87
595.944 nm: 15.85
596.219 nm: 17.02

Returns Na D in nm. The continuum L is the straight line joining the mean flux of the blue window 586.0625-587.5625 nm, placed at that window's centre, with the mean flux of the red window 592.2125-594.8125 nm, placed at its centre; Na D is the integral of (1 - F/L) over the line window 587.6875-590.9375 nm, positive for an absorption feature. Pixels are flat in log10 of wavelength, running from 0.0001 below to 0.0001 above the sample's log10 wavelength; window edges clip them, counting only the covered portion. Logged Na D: 0.325 nm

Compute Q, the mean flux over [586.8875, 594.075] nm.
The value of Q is 15.5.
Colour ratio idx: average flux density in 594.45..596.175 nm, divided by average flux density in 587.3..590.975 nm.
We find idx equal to 1.02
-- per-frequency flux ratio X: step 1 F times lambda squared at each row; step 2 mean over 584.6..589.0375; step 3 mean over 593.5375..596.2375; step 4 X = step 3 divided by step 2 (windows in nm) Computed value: 1.0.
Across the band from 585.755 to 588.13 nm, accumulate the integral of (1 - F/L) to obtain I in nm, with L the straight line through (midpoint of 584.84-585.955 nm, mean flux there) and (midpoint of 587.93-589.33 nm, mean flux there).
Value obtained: -0.17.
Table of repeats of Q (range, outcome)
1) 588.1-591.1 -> 14.5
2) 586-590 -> 15.4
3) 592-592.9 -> 15.7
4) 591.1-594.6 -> 15.9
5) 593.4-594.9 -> 16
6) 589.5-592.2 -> 15.1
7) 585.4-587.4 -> 16.1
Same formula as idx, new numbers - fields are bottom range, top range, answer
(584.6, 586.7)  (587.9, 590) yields 0.89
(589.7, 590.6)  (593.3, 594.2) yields 1.10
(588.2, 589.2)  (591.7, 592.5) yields 1.07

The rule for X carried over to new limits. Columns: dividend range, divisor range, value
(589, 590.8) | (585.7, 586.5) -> 0.90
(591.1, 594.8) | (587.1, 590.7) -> 1.06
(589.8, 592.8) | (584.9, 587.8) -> 0.95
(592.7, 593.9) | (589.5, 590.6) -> 1.12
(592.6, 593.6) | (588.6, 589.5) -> 1.18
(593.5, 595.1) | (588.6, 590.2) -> 1.14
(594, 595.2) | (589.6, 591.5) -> 1.05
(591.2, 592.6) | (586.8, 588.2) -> 0.95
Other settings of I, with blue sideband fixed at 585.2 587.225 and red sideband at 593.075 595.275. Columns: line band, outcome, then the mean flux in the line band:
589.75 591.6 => 0.07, 15.2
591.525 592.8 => 0.02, 15.5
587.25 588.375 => -0.07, 16.9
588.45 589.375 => 0.10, 14.2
